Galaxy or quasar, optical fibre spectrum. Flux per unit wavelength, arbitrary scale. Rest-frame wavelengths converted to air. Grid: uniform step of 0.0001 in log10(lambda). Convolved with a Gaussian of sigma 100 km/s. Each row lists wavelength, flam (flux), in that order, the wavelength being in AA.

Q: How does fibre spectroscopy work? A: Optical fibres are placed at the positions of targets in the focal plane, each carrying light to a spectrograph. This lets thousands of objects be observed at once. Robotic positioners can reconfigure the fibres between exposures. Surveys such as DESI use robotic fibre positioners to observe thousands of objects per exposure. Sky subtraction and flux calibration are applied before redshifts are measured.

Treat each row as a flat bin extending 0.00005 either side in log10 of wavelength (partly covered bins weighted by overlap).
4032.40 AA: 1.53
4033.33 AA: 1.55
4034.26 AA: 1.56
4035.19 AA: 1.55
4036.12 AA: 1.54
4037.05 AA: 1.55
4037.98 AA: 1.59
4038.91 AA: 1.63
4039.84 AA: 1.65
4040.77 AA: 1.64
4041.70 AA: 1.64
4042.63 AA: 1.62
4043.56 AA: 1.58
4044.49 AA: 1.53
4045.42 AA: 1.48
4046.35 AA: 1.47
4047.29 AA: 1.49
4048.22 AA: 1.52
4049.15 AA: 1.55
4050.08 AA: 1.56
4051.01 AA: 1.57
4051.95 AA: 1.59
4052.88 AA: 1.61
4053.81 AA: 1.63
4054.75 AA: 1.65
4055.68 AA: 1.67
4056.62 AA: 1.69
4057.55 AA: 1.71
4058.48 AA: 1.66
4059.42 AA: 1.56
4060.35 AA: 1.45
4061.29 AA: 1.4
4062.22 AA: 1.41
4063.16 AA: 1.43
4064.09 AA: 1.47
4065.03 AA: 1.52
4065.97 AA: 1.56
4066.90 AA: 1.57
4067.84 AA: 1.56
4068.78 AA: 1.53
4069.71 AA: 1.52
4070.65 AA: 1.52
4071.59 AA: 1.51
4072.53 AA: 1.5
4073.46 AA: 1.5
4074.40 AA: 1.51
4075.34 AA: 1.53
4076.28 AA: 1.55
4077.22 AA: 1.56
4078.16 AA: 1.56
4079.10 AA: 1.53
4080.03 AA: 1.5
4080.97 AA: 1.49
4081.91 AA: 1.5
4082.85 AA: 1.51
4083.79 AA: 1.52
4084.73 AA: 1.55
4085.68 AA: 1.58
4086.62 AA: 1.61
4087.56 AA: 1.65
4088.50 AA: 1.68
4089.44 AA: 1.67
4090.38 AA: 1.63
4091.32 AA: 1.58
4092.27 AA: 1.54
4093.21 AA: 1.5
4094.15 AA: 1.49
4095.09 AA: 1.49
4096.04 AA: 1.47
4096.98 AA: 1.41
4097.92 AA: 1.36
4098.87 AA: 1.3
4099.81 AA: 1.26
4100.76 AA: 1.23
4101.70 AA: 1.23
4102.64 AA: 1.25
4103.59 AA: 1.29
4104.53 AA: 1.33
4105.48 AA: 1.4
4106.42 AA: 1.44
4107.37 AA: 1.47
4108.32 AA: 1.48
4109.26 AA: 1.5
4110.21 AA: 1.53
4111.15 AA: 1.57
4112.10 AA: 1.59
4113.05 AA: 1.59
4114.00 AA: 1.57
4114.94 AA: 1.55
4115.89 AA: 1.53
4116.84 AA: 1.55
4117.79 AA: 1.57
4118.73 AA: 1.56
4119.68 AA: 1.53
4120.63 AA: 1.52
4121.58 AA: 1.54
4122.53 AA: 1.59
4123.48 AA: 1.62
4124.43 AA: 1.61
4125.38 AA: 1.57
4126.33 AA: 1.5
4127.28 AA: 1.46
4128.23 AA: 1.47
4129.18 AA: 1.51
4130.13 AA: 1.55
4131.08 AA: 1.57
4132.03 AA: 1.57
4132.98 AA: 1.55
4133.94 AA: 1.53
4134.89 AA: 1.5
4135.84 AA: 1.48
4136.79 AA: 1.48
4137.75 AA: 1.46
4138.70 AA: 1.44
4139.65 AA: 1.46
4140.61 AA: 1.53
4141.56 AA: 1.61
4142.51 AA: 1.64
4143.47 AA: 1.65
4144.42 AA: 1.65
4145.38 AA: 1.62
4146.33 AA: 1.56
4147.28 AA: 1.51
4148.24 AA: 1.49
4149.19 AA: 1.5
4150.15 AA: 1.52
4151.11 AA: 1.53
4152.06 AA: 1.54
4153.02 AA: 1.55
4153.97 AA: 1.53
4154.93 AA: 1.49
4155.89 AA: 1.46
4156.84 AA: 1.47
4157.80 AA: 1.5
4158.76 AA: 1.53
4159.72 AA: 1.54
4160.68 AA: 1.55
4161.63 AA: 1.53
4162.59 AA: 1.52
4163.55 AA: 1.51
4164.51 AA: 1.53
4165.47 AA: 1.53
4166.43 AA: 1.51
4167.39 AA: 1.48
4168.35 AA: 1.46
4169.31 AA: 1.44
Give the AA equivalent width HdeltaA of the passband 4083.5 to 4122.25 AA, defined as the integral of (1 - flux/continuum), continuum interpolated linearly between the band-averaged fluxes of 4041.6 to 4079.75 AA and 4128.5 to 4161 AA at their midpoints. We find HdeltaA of 1.2 AA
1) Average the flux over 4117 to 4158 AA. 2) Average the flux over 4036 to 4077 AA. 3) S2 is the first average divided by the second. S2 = 1.0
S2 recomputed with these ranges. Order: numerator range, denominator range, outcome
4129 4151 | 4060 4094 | 1.00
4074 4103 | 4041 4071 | 0.96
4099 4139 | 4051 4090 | 0.96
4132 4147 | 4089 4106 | 1.09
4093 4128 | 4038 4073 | 0.94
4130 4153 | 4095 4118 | 1.07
